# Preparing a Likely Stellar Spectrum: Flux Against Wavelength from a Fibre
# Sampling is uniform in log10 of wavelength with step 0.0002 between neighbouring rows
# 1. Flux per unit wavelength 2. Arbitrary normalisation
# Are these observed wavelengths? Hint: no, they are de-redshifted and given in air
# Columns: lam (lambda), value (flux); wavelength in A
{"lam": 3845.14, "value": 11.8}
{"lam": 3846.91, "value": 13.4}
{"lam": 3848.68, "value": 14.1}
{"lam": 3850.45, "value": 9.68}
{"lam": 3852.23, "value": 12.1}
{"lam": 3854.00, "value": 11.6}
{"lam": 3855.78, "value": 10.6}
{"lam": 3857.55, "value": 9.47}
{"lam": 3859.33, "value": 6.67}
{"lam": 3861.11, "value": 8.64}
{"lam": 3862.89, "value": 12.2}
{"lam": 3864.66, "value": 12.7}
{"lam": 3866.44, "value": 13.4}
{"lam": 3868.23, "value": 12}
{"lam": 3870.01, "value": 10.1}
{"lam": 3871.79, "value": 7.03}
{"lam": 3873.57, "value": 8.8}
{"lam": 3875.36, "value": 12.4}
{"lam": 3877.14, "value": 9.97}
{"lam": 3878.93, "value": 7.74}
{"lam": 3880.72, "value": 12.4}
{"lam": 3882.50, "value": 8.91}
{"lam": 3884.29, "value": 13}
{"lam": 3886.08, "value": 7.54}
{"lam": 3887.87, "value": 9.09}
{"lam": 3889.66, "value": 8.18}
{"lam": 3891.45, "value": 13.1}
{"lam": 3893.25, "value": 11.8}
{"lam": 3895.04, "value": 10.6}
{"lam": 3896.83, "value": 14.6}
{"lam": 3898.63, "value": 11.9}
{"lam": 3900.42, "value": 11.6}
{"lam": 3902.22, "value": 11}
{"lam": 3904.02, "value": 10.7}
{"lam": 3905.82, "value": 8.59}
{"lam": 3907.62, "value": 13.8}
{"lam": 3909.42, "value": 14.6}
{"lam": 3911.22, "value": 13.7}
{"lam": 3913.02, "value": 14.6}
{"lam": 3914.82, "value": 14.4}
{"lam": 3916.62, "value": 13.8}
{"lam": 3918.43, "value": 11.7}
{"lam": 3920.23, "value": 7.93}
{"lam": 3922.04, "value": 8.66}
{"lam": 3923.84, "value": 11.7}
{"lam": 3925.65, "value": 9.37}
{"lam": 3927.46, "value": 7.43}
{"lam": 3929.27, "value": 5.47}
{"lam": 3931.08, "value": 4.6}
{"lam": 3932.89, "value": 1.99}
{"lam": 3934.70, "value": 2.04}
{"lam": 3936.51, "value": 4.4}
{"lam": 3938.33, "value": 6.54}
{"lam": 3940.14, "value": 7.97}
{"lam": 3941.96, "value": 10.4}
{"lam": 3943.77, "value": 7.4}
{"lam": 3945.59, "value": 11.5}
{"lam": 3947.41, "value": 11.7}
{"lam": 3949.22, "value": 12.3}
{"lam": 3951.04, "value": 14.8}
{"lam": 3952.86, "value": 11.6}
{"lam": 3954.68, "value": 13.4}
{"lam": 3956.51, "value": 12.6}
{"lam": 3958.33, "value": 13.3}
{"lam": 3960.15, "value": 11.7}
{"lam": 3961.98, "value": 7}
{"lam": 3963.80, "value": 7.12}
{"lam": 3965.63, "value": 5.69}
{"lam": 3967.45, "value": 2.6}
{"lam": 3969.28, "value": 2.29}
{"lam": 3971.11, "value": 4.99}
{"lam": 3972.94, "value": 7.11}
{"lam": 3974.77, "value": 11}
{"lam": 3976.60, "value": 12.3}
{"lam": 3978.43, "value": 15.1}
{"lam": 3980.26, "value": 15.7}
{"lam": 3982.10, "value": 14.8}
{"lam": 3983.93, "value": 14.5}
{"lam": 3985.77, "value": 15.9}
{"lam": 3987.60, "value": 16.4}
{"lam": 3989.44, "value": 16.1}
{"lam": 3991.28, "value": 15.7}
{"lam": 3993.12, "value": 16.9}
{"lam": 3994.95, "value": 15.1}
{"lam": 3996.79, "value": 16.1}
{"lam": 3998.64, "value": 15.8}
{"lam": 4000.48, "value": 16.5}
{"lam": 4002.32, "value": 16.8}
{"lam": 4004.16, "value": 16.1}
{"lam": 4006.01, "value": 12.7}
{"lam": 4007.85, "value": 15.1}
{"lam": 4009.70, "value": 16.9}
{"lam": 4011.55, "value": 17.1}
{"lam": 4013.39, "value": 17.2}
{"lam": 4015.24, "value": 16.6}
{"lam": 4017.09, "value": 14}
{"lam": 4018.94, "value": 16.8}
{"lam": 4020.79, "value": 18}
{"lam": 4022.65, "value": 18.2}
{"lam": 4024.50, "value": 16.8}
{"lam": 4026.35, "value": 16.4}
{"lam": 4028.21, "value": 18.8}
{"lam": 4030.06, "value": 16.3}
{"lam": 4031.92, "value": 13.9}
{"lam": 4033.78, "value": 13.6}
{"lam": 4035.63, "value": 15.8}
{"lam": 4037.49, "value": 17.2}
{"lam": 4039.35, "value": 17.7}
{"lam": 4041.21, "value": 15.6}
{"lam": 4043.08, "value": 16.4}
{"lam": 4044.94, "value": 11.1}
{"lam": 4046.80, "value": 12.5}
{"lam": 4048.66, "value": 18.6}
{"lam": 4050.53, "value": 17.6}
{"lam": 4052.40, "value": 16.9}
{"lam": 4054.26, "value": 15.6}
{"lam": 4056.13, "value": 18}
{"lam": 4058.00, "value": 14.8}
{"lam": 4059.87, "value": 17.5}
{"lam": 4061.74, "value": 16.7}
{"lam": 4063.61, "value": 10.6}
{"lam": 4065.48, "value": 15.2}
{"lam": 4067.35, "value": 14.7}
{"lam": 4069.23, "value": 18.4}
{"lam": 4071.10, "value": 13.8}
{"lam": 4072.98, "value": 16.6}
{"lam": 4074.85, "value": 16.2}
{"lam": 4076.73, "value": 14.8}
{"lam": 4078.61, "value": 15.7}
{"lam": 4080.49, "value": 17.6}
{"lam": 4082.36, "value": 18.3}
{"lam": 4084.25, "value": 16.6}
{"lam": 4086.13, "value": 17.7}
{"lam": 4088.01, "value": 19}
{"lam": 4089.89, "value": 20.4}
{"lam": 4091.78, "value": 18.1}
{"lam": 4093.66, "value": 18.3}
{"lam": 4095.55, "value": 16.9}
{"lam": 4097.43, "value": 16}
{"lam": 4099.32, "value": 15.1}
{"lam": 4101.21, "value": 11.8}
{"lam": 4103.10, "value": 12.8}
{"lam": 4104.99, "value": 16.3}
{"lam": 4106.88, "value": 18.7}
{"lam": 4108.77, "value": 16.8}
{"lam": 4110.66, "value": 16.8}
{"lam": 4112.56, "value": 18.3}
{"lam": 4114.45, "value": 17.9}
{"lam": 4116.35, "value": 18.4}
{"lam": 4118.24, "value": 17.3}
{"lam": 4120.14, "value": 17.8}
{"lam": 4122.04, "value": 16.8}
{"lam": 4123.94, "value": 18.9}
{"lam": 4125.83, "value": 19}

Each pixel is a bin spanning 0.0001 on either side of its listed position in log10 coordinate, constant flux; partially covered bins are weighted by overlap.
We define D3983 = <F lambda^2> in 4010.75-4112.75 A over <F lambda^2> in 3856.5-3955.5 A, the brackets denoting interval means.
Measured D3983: 1.7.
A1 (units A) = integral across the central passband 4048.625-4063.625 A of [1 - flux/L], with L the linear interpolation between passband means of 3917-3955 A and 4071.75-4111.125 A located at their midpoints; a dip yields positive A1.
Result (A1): -1.6 A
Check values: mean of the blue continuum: 8.71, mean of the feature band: 16.5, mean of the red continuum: 16.7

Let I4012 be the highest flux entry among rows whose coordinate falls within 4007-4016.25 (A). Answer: 17.2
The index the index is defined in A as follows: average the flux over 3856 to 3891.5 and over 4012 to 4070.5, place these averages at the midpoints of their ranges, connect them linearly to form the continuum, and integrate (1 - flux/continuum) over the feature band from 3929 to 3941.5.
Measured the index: 7.5 A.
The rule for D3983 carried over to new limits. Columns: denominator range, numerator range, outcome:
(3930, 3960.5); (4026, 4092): 1.85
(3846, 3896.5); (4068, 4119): 1.77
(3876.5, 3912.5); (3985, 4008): 1.49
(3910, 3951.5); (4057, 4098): 1.92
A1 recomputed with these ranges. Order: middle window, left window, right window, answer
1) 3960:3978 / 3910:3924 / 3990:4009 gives 9.0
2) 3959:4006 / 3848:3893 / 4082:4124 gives 4.7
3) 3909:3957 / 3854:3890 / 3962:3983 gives -2.2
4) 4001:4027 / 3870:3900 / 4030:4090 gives -3.1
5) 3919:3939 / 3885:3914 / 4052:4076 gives 9.5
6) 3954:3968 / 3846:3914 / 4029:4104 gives 4.2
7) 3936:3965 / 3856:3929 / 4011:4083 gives 5.8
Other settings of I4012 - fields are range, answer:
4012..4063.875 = 18.8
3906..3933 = 14.6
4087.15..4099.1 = 20.4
